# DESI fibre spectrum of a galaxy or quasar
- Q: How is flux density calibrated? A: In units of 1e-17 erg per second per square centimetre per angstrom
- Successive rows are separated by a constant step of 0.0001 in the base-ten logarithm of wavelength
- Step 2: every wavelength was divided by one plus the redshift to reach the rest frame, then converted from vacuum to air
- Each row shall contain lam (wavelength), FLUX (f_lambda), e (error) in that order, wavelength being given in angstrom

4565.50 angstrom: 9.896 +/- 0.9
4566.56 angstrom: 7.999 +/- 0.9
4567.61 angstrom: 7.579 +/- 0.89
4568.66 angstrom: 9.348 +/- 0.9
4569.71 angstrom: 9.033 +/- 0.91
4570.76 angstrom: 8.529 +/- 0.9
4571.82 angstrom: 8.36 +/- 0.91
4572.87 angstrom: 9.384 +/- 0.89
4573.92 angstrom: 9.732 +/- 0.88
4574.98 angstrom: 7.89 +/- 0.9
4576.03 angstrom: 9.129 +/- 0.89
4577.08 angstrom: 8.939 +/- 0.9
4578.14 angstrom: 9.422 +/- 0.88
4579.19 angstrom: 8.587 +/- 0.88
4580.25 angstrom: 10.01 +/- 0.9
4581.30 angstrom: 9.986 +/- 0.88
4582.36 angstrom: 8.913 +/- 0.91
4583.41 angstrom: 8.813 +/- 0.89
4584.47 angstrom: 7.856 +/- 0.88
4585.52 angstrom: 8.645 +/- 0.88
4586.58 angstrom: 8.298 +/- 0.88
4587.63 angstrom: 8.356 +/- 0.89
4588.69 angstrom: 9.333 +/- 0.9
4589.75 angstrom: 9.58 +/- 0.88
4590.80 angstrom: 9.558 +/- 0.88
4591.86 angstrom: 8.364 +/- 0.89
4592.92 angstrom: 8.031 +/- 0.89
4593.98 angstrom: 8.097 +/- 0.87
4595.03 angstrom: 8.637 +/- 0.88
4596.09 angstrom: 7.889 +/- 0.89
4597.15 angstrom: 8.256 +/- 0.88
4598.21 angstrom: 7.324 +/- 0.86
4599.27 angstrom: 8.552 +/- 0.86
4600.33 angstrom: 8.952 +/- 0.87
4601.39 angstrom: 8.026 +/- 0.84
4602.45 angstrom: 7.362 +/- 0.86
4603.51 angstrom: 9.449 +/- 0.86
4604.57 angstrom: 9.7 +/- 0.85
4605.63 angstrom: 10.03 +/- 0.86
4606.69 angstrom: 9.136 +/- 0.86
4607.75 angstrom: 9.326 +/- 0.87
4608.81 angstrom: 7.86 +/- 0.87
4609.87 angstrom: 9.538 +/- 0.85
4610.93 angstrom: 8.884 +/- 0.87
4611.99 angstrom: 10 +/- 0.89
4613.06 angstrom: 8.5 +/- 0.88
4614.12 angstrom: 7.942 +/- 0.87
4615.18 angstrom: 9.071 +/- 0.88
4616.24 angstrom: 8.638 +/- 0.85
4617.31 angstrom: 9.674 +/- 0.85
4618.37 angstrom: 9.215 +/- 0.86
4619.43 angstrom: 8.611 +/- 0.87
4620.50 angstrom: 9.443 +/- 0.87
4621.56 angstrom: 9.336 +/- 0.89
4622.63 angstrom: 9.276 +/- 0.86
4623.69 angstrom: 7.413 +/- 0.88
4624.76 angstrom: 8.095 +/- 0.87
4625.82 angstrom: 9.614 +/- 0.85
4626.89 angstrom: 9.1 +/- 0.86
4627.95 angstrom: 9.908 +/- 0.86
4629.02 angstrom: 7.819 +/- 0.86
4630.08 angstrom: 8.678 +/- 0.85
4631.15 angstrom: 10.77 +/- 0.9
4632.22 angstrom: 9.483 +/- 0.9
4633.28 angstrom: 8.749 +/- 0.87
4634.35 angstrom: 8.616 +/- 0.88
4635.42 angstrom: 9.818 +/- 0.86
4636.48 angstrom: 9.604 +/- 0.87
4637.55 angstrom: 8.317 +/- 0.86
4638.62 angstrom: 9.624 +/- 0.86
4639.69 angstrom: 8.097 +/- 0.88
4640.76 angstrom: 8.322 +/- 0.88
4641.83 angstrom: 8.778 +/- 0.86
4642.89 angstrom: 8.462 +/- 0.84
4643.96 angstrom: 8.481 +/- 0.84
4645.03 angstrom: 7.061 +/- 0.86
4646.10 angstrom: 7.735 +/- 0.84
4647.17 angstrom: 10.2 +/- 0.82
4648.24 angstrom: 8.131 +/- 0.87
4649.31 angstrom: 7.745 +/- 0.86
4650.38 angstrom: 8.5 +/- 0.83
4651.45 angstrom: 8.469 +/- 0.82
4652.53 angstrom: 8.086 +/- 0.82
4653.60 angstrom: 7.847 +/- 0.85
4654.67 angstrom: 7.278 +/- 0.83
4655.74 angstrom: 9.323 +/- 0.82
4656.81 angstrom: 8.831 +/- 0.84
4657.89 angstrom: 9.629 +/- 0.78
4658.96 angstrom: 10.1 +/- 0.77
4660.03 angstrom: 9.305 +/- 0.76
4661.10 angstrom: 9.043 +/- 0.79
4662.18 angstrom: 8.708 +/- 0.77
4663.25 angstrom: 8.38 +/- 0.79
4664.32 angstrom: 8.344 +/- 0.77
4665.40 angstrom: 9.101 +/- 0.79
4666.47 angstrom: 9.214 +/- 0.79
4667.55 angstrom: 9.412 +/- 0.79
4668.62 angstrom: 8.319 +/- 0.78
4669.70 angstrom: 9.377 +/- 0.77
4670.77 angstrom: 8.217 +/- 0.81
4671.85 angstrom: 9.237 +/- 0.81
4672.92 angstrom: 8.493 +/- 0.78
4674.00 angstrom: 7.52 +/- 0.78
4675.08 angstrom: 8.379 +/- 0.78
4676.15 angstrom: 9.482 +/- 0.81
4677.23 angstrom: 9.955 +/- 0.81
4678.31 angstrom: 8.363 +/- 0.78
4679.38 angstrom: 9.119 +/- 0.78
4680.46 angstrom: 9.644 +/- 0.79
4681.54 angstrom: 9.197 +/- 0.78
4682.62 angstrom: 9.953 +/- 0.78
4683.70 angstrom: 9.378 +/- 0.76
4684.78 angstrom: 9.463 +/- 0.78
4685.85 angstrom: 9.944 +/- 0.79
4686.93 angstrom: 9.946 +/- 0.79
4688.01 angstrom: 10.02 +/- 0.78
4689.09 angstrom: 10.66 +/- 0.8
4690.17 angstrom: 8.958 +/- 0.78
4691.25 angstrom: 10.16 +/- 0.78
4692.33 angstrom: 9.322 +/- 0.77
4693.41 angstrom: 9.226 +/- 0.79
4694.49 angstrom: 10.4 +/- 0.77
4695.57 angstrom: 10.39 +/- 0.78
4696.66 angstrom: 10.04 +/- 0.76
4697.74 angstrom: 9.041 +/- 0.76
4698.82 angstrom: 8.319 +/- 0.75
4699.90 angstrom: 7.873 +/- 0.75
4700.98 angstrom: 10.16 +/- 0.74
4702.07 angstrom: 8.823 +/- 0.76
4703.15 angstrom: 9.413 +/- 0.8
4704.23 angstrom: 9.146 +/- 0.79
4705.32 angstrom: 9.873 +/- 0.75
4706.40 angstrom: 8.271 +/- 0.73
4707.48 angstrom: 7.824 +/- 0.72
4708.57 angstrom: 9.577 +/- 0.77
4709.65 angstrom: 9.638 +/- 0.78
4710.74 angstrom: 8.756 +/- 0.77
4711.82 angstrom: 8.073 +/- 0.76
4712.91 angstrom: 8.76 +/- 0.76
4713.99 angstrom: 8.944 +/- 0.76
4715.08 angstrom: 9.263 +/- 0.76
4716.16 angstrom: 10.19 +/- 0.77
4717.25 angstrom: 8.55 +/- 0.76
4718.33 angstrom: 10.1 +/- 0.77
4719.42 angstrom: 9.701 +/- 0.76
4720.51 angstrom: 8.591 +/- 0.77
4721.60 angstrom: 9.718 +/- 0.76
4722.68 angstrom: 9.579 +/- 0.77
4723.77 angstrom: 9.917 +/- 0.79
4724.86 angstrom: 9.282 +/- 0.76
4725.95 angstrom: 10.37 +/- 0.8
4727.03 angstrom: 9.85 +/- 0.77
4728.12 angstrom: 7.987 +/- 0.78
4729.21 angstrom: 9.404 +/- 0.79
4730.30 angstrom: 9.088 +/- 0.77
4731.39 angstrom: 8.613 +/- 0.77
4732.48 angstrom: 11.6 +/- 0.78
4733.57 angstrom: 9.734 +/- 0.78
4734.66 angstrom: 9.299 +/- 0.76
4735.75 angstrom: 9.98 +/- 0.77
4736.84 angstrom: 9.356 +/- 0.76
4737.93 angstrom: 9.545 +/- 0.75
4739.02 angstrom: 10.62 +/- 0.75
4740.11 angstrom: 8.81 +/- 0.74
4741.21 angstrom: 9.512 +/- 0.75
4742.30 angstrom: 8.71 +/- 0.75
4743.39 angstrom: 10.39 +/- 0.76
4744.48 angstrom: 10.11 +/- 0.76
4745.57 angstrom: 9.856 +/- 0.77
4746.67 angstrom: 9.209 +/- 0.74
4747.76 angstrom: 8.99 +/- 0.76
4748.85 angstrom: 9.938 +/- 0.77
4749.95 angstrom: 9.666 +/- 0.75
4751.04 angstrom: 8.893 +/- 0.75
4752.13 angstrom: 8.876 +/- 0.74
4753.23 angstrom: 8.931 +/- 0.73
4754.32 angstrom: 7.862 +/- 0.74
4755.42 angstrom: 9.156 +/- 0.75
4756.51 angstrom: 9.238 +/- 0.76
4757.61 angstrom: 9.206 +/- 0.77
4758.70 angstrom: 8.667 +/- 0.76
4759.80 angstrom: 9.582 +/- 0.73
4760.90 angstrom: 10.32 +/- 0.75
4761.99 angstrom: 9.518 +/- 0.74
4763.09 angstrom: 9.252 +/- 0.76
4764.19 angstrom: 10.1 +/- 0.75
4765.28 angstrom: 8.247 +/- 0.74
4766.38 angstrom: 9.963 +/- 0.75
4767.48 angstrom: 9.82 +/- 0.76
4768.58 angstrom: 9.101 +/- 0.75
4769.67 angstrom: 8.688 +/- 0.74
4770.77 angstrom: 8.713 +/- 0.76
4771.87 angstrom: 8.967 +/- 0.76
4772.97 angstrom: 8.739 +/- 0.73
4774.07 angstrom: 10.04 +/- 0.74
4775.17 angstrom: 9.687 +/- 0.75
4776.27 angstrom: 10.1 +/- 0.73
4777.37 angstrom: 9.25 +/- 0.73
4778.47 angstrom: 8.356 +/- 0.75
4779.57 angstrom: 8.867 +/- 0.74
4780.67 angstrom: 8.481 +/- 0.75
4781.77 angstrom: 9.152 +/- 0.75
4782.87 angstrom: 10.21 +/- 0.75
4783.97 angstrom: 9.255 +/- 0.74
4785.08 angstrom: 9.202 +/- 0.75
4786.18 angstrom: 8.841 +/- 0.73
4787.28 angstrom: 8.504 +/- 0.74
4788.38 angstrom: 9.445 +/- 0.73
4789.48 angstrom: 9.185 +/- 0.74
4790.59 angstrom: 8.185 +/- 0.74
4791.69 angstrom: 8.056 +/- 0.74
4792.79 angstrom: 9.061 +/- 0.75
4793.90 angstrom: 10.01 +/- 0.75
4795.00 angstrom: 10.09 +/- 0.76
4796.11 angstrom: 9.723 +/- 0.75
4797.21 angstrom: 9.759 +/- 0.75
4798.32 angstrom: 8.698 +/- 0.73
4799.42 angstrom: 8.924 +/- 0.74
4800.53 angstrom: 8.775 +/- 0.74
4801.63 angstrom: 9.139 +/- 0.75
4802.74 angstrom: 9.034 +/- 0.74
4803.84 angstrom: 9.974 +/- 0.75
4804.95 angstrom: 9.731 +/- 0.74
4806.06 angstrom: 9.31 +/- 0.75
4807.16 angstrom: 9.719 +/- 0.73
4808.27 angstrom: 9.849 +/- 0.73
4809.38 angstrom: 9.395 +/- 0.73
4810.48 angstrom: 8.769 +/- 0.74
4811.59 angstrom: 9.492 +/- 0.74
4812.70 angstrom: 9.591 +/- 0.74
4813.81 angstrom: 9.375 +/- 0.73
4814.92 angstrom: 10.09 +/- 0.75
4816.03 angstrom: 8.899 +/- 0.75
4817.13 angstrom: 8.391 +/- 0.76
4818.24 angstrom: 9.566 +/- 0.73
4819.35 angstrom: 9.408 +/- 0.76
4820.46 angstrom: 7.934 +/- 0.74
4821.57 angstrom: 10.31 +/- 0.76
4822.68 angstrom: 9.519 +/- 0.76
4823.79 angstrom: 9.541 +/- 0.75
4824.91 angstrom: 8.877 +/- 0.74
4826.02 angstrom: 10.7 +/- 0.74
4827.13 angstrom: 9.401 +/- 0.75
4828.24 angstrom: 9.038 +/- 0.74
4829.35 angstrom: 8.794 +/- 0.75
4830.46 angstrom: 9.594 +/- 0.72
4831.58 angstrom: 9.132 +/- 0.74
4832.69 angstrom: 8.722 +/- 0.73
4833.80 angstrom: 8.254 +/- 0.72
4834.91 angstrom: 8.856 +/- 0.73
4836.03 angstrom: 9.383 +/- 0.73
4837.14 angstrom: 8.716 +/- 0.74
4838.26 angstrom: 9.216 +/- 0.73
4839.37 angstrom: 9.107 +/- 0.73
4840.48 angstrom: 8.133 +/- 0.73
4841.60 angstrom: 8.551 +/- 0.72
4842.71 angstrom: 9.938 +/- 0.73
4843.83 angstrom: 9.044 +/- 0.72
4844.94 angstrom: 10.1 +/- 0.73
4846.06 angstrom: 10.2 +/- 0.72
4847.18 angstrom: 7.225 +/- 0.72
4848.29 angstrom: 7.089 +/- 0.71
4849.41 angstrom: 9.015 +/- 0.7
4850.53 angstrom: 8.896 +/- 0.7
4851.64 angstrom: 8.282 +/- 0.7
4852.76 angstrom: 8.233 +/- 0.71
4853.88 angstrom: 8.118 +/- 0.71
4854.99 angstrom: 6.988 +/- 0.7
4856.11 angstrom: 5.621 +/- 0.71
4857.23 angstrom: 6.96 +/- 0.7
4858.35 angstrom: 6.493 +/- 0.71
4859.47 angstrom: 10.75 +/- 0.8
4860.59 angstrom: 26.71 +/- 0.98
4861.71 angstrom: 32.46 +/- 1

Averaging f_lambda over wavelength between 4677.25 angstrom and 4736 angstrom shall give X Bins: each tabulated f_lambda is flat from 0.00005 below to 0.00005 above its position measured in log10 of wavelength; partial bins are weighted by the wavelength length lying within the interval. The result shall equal 9.4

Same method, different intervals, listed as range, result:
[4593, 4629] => 8.79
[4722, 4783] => 9.38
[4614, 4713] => 9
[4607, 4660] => 8.82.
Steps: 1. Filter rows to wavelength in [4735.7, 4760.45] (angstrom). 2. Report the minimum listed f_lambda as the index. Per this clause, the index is 7.862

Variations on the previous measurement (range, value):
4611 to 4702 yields 7.061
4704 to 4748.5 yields 7.824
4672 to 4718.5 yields 7.52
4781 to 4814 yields 8.056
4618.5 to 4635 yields 7.413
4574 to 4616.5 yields 7.324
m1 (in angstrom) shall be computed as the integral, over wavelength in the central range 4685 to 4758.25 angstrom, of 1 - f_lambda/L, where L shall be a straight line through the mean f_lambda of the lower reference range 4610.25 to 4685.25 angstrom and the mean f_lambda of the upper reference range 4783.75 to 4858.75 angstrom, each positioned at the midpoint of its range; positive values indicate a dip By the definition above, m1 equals -4.0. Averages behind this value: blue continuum 8.87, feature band 9.39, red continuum 8.96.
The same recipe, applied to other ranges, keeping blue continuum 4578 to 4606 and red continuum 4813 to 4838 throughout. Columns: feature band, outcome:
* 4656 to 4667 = -0.3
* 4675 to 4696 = -1.7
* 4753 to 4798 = -0.5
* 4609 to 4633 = -0.7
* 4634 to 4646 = 0.3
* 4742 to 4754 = -0.5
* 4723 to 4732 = -0.3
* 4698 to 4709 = 0.0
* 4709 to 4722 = -0.3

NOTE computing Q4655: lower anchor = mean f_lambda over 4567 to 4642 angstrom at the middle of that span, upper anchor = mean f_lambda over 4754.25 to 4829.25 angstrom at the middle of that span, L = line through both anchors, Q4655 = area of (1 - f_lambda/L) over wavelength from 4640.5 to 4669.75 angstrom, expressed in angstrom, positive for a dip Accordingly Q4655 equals 1.1 angstrom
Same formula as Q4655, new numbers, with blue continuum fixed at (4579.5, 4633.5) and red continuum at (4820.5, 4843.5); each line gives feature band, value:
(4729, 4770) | -1.68 angstrom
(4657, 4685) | -0.30 angstrom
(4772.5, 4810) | -0.63 angstrom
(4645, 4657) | 0.83 angstrom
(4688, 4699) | -0.90 angstrom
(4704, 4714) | 0.14 angstrom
